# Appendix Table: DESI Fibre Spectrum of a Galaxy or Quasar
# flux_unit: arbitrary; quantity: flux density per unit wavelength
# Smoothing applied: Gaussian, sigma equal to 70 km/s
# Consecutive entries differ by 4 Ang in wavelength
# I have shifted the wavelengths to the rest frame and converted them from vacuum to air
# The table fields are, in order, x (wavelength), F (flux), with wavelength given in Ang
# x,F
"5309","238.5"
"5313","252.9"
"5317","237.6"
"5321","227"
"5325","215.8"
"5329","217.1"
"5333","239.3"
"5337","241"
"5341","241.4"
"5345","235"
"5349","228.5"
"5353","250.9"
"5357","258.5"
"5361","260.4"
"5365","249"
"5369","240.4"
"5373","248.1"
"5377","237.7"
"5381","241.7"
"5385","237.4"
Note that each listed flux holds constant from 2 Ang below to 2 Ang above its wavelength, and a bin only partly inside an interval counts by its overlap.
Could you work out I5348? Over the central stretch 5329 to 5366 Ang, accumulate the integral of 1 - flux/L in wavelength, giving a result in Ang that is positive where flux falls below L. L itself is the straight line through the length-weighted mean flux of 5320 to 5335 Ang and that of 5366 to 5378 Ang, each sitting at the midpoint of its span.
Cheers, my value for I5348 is -1.6 Ang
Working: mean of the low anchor 225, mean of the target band 243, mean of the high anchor 243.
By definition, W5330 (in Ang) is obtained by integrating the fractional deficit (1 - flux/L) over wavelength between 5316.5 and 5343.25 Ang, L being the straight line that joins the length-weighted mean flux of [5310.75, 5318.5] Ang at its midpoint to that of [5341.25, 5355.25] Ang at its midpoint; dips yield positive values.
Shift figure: 1.27 Ang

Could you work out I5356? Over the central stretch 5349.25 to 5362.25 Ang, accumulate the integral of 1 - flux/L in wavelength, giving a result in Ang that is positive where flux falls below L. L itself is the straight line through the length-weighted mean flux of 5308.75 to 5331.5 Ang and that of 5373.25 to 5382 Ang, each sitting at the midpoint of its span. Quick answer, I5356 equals -0.8 Ang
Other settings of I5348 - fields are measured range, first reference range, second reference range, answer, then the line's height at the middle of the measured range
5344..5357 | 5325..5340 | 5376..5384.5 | -0.4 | 234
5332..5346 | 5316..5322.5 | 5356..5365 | 0.3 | 244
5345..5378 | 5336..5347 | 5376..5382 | -1.0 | 239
